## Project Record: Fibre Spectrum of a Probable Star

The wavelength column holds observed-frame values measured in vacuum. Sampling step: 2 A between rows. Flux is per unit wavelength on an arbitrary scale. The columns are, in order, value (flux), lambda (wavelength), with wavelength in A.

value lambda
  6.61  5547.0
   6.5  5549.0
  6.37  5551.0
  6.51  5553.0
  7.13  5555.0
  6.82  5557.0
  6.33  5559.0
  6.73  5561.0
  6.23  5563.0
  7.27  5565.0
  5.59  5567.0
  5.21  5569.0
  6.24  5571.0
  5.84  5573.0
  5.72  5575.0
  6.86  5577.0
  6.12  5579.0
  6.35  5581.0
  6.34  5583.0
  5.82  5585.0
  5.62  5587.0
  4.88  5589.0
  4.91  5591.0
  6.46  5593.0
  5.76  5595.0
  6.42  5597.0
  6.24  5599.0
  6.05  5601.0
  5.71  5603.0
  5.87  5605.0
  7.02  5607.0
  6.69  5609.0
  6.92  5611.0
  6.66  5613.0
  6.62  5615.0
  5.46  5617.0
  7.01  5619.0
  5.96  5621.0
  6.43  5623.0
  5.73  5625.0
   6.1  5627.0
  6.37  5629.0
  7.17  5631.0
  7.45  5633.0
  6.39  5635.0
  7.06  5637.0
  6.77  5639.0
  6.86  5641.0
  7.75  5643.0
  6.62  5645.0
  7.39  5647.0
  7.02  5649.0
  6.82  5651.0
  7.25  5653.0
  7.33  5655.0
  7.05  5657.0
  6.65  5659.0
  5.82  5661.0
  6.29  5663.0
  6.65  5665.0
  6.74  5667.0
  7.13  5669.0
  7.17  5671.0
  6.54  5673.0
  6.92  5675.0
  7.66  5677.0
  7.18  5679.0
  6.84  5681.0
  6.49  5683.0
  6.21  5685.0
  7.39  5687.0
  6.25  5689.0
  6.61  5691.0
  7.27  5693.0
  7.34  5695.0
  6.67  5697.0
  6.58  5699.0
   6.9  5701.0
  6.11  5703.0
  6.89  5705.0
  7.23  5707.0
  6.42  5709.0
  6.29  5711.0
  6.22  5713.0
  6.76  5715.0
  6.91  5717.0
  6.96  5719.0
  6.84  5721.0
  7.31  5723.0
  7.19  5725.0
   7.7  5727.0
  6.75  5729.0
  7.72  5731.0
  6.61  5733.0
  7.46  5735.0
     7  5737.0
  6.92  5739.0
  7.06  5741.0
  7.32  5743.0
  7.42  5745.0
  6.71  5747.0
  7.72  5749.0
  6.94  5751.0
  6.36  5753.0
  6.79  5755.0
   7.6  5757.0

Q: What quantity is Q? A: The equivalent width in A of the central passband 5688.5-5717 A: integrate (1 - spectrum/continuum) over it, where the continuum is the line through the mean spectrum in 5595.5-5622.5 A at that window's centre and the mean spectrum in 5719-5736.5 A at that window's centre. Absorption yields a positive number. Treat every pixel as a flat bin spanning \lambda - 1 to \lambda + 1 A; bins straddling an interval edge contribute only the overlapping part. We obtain 1.2 A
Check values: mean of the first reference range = 6.35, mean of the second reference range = 7.18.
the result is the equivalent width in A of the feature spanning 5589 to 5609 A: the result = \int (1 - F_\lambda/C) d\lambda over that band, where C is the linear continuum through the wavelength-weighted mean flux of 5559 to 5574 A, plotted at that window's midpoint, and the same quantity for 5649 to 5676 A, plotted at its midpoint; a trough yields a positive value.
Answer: 1.1 A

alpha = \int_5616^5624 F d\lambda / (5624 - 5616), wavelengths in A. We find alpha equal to 6.21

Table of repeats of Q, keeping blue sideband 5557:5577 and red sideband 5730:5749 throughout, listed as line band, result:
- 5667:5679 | -0.5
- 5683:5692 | 0.4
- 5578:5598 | 1.4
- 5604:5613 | -0.3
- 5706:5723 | 0.7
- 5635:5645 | -0.6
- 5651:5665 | 0.0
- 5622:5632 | 0.3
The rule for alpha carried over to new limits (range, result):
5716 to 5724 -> 7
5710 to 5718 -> 6.54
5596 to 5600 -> 6.33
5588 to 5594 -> 5.42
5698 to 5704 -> 6.53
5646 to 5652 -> 7.08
